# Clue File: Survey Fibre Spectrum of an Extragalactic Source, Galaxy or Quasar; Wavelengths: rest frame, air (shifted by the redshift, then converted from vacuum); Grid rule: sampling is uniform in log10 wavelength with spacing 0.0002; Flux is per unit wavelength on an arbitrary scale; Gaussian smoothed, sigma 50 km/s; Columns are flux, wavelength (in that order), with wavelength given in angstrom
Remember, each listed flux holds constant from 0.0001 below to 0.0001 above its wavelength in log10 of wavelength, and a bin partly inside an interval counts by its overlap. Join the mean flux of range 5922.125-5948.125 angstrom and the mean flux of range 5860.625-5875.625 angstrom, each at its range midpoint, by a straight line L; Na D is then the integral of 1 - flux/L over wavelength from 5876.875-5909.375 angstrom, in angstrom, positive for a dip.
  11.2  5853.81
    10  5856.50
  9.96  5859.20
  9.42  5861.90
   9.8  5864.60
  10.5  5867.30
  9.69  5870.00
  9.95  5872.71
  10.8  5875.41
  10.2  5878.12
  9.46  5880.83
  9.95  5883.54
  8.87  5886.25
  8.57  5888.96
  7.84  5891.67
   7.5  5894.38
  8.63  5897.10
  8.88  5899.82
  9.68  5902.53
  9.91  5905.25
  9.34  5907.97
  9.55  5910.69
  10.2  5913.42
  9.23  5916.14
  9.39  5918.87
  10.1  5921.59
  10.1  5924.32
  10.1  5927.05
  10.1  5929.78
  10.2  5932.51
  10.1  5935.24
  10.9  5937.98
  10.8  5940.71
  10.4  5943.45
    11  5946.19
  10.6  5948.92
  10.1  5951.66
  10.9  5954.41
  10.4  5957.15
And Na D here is 3.4 angstrom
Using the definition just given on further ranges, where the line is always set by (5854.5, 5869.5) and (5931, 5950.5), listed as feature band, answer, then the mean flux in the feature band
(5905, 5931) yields 1.51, 9.79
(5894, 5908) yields 1.65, 9.06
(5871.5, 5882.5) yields -0.01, 10.1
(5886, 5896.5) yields 2.10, 8.16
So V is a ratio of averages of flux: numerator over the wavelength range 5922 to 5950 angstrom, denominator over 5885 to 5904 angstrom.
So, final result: 1.2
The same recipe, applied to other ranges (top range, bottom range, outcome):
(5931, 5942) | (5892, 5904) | 1.22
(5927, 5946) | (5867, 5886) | 1.04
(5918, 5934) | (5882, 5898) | 1.17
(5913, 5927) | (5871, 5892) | 1.03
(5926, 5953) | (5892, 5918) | 1.14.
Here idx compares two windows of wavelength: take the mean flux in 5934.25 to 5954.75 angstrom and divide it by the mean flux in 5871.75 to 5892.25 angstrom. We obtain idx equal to 1.11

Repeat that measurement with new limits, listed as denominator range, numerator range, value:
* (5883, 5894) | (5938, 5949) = 1.25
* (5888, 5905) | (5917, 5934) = 1.16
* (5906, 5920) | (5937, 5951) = 1.12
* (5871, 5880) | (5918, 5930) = 0.97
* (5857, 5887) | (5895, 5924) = 0.96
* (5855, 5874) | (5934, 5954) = 1.07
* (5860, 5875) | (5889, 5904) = 0.86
